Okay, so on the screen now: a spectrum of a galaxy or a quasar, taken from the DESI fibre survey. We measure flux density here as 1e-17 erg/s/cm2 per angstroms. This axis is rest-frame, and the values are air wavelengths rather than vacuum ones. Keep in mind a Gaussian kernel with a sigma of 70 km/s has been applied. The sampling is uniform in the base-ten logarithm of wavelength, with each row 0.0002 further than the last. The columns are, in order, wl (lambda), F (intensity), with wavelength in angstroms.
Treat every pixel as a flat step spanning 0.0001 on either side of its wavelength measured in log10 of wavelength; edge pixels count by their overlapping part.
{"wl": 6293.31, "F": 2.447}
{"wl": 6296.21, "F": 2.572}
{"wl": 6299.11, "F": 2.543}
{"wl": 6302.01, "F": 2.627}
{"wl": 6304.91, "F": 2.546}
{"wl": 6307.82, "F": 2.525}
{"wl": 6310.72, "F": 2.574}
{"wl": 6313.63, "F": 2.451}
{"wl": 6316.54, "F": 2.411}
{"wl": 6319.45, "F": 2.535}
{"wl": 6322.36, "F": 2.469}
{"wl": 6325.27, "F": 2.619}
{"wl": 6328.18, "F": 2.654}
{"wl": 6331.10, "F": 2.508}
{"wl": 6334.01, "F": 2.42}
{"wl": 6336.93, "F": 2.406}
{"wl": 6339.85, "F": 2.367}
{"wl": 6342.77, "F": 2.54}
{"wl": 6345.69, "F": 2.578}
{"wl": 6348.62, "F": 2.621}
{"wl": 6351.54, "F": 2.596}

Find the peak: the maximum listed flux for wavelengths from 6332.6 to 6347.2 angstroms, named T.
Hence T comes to 2.578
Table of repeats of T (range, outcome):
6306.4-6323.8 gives 2.574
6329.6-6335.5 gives 2.508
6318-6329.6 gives 2.654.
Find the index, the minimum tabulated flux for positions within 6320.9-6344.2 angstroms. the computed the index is 2.367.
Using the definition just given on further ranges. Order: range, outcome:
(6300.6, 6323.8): 2.411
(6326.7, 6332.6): 2.508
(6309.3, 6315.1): 2.451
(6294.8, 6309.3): 2.525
